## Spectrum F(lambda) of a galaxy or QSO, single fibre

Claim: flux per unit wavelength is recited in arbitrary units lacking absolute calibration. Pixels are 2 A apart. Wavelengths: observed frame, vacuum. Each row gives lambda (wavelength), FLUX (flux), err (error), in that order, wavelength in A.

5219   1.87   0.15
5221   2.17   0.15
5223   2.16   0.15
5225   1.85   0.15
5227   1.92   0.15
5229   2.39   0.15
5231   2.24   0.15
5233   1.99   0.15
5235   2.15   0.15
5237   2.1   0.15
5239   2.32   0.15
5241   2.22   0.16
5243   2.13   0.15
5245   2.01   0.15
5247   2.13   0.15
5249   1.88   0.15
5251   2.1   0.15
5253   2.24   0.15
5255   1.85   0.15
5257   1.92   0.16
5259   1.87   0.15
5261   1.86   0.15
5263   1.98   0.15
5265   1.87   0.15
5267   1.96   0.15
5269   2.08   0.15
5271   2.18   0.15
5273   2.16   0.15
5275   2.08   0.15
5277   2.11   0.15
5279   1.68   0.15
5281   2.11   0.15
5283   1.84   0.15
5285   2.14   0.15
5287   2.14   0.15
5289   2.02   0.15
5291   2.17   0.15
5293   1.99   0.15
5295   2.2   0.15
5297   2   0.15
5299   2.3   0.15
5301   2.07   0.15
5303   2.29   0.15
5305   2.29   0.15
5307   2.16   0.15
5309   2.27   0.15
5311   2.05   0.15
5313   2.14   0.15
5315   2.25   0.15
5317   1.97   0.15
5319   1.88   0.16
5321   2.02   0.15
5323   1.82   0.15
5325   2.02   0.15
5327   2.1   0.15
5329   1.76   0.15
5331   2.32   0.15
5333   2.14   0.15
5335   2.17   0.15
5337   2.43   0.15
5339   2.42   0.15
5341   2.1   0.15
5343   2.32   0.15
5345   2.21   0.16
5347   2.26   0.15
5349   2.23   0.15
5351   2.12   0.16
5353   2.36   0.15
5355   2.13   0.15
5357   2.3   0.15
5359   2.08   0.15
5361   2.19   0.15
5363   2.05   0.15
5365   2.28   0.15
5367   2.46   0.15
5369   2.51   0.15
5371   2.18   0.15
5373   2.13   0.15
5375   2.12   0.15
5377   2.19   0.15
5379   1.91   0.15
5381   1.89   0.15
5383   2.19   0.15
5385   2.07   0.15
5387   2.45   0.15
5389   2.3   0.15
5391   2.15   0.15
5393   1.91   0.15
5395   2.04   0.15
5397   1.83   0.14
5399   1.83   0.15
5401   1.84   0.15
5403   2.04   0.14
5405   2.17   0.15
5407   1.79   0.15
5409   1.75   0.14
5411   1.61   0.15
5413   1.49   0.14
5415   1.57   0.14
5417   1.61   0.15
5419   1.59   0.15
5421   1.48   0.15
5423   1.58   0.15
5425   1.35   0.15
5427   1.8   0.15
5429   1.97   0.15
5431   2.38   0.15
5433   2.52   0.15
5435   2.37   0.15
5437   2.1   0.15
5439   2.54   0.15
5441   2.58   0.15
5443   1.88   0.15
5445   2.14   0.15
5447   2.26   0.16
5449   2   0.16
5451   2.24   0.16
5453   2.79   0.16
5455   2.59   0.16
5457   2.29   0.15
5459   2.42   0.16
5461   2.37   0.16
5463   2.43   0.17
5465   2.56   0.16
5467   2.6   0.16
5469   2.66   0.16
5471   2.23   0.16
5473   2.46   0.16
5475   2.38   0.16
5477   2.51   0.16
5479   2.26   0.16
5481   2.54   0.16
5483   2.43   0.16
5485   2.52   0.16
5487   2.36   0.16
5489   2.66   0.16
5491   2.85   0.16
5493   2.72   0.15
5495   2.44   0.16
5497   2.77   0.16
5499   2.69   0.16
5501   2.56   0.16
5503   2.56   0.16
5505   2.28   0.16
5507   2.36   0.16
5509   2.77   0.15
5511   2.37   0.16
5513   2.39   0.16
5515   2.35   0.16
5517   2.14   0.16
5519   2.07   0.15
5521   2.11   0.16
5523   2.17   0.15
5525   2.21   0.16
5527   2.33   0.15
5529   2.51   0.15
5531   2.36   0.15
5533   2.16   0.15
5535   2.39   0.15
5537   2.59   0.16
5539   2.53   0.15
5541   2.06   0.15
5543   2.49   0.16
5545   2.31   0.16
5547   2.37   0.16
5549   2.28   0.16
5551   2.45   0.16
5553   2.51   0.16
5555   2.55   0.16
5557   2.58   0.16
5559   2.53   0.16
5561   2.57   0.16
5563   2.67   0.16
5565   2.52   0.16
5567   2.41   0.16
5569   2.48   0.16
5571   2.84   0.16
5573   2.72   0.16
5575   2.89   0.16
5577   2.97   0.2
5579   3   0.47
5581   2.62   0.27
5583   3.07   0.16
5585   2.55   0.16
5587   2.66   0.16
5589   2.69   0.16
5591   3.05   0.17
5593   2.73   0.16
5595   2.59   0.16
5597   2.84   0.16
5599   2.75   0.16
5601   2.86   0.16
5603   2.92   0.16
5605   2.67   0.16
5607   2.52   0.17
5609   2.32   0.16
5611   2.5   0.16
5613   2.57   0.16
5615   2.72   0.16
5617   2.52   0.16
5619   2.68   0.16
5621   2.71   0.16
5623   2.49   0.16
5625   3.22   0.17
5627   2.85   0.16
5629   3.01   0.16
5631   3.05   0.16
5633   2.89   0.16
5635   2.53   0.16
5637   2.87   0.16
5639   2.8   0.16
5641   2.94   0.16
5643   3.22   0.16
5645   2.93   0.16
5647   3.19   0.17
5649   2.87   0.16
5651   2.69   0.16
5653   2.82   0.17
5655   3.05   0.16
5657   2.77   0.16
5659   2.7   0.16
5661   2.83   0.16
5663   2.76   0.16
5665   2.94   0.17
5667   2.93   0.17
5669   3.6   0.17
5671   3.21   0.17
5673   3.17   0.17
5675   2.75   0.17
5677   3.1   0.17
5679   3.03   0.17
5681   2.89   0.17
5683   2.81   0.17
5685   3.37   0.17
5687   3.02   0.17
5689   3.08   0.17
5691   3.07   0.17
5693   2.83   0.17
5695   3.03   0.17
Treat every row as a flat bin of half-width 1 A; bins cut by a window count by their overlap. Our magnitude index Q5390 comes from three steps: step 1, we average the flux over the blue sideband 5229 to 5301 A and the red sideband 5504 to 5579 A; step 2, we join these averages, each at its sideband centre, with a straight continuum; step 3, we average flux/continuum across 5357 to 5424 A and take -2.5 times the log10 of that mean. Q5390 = 0.13 mag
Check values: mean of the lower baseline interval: 2.06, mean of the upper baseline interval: 2.45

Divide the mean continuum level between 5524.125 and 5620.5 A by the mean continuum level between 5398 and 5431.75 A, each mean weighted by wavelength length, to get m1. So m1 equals 1.48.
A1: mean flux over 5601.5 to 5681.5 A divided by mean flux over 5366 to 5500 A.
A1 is 1.30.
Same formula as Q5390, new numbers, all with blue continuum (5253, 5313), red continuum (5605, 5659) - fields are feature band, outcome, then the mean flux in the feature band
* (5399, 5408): 0.188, 1.95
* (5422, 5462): 0.089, 2.21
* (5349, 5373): -0.006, 2.24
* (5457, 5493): -0.010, 2.49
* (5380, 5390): 0.046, 2.18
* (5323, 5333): 0.062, 2.04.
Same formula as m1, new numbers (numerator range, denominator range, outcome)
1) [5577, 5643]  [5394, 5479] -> 1.31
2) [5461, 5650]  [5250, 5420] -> 1.25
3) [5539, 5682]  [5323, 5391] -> 1.26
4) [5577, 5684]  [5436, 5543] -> 1.18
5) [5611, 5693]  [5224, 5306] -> 1.41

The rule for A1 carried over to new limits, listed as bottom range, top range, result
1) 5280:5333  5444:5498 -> 1.18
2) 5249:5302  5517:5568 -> 1.17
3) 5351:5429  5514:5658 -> 1.33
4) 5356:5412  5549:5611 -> 1.29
